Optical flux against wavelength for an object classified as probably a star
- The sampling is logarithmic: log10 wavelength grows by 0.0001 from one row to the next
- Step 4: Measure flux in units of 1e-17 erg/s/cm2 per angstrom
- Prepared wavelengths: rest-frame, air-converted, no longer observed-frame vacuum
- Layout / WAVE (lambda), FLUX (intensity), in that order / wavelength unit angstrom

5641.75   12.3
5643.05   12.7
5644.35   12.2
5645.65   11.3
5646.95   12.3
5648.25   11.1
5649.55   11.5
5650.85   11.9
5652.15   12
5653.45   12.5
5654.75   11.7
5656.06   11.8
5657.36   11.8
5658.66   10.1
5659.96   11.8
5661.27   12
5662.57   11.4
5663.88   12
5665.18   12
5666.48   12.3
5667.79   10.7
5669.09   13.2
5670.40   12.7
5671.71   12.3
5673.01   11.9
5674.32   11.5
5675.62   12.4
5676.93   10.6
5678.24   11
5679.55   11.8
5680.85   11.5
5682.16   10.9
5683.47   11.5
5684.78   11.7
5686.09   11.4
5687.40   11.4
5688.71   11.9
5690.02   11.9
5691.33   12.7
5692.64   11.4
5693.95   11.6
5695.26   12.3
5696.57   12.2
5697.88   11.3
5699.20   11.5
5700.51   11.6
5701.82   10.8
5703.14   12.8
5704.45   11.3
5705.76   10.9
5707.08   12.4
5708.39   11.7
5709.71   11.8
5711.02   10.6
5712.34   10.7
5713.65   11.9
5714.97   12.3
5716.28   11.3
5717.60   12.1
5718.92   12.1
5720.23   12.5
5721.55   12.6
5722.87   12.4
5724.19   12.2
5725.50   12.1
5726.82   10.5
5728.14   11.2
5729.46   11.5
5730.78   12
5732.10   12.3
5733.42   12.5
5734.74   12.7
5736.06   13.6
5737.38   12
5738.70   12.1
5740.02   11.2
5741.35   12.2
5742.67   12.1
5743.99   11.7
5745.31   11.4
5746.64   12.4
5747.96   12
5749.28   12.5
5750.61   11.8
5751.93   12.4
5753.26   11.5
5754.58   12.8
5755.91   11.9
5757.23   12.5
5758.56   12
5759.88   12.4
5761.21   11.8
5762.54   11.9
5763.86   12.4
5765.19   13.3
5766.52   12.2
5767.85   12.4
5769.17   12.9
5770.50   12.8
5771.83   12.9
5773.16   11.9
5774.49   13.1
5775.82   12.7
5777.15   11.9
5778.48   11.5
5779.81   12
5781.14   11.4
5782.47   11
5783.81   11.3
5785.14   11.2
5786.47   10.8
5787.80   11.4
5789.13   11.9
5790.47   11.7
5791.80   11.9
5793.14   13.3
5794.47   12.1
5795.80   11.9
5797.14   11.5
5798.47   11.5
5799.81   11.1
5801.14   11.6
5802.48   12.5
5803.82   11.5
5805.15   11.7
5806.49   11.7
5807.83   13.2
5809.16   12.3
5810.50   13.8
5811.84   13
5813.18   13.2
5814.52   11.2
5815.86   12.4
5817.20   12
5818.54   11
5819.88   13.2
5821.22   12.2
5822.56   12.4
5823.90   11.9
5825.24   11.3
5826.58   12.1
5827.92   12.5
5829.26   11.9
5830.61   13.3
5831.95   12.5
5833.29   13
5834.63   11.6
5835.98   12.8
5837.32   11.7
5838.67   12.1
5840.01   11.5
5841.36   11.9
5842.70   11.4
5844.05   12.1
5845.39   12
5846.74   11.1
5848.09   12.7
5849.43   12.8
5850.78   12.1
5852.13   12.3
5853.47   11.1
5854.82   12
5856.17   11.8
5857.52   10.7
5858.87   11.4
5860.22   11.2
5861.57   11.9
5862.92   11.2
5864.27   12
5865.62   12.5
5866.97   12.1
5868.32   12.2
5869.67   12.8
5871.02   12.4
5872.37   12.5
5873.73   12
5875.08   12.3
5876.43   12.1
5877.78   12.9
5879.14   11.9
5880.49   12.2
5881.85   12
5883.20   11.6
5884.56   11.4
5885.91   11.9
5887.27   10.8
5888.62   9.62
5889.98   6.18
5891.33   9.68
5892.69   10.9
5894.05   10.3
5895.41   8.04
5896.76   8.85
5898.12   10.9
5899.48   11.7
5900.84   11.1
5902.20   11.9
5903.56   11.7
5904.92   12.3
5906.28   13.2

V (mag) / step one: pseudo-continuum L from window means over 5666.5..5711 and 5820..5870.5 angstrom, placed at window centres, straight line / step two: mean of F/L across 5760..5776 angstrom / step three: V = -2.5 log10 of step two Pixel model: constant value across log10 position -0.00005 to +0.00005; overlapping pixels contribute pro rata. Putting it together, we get -0.06 mag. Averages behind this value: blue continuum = 11.7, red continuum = 12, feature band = 12.5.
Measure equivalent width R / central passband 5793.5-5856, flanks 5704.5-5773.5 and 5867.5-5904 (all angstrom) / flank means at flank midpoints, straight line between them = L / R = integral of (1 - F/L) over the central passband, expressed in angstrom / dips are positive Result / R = -3.0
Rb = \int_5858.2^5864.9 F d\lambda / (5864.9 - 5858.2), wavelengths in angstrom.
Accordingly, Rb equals 11.5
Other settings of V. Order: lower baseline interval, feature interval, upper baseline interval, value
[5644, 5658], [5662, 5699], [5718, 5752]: 0.01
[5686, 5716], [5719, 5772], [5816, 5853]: -0.03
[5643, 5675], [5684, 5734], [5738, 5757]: 0.02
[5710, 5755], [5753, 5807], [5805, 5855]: 0.01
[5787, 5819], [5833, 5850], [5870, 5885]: 0.01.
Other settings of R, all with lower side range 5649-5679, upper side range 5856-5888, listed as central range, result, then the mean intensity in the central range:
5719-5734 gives -0.2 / 12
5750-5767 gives -0.5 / 12.2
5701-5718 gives 0.3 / 11.6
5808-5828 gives -0.7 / 12.3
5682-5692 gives 0.1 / 11.7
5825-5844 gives -0.4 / 12.1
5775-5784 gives 0.1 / 11.7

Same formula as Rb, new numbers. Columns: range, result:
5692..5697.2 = 11.9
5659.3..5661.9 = 11.9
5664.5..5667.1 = 12.2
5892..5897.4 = 9.52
